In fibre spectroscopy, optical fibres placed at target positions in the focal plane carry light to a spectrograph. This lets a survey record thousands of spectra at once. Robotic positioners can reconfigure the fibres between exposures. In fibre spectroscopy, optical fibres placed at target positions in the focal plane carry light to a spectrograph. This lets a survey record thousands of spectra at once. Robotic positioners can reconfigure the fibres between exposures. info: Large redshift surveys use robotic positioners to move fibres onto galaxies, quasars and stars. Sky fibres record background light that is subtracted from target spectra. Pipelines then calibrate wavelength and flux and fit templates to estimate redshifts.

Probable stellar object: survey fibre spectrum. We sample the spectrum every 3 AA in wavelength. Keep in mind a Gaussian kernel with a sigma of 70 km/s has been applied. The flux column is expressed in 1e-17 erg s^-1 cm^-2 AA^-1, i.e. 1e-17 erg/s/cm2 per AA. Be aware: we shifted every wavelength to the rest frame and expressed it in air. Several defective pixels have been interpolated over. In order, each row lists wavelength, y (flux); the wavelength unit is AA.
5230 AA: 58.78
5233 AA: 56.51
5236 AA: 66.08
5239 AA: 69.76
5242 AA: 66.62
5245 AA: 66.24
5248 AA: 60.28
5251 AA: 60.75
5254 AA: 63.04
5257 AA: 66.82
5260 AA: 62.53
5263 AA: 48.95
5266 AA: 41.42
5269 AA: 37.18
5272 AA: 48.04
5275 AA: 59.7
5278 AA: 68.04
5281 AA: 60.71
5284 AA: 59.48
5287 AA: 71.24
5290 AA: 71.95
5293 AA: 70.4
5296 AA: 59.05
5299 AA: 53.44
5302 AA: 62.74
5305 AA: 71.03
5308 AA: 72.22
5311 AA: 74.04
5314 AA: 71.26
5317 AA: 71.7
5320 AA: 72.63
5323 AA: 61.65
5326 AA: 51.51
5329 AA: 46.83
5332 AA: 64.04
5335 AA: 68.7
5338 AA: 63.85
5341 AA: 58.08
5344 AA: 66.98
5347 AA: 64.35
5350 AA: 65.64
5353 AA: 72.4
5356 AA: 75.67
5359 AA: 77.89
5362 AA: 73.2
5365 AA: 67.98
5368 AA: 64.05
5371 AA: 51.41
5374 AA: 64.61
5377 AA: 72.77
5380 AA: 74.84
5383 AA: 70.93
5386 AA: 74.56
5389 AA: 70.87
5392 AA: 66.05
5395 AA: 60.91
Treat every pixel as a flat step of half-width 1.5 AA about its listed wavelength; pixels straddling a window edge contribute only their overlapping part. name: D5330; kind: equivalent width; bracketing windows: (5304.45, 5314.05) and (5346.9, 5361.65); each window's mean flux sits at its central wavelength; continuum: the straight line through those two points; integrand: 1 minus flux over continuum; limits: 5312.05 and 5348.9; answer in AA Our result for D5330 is 4.4 AA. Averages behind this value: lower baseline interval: 72.4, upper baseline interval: 72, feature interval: 63.6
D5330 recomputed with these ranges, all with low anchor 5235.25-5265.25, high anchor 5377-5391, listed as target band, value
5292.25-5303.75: 0.88 AA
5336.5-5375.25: 2.09 AA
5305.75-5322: -1.14 AA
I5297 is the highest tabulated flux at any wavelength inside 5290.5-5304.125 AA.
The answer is 70.4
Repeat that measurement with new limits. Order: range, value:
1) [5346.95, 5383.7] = 77.89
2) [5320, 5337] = 72.63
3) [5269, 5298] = 71.95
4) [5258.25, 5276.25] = 62.53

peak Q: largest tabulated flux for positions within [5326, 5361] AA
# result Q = 77.89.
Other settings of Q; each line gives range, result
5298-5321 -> 74.04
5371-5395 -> 74.84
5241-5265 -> 66.82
